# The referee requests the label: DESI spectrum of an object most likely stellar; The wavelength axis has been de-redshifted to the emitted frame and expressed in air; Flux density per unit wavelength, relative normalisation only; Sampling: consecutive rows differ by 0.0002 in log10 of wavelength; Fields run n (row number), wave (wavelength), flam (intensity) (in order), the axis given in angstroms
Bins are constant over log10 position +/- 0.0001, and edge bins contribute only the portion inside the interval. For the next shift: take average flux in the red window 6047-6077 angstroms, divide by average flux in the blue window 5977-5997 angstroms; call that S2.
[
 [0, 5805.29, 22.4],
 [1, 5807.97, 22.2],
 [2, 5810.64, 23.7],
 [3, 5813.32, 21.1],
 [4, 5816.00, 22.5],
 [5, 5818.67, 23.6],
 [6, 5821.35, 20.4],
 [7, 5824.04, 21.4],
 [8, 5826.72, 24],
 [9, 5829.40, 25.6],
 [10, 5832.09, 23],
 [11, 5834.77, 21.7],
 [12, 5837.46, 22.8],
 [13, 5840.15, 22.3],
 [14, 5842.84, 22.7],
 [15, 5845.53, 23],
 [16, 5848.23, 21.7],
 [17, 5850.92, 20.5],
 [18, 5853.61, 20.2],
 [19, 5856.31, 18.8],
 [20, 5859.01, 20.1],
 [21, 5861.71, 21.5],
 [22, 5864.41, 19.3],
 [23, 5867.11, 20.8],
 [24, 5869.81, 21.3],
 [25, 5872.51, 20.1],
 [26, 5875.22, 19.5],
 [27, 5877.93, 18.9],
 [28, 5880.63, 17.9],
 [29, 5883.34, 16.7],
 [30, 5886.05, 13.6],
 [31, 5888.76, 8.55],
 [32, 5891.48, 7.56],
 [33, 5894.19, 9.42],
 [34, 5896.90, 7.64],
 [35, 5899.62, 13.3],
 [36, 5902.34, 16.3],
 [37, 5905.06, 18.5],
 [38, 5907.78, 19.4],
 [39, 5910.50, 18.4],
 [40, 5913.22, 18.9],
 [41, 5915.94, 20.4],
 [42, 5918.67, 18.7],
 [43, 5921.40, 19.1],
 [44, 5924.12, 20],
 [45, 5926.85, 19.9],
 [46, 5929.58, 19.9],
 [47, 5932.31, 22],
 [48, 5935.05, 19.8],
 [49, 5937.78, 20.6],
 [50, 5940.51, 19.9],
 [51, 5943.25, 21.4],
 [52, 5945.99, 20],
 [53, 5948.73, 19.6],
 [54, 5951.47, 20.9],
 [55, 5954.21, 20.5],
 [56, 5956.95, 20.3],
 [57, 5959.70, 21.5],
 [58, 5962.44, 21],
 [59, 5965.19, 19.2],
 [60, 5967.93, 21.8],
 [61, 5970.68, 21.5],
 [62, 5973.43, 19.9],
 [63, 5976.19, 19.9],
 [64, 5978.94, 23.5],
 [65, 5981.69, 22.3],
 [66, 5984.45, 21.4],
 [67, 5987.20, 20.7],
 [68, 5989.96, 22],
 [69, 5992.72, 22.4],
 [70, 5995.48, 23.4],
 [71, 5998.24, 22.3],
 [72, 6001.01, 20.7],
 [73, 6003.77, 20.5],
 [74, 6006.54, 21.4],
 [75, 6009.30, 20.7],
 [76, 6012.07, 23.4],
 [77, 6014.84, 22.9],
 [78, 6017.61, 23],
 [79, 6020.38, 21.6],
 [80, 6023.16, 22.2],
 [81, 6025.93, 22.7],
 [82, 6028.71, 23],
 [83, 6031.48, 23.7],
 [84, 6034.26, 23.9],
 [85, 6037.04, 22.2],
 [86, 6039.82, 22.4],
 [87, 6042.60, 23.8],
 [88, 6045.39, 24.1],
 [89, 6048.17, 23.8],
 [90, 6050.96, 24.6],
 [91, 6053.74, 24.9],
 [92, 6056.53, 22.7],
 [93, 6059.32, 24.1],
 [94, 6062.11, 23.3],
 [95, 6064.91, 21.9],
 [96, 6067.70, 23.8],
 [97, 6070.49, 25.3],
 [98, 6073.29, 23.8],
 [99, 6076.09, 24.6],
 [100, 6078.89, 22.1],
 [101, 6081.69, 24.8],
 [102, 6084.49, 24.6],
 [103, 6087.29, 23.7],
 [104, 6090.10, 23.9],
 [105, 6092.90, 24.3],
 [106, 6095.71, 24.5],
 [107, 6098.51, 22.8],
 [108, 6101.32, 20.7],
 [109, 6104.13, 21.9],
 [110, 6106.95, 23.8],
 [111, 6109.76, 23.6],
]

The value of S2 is 1.1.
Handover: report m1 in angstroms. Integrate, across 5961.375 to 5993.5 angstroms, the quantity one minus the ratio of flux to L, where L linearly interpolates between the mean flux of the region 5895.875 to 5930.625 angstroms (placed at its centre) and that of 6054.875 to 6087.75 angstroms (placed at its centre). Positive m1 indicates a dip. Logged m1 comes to -1.7 angstroms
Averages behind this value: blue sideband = 17.8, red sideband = 23.7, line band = 21.3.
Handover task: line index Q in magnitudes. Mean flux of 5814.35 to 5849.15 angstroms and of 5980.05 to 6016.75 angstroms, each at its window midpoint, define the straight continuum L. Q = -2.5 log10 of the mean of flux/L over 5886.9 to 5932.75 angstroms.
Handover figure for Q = 0.35 mag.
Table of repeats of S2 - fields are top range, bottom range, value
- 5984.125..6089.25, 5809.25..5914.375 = 1.20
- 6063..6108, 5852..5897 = 1.40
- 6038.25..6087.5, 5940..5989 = 1.14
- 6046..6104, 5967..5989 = 1.11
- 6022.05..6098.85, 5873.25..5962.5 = 1.32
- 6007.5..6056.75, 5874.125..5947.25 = 1.34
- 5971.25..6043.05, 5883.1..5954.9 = 1.27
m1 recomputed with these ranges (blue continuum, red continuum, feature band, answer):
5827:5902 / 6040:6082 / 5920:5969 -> 0.57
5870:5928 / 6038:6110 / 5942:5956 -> -1.52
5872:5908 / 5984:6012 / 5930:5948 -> -2.83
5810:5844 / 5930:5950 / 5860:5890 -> 5.07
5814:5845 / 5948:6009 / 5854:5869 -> 1.50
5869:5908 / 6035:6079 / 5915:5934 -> -3.50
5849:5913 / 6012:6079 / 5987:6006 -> -0.27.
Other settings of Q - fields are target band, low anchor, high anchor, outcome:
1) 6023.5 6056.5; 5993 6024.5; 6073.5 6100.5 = -0.034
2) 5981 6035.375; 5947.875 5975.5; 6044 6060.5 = 0.008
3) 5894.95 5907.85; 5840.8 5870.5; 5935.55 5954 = 0.396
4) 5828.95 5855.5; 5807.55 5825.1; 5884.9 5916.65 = -0.127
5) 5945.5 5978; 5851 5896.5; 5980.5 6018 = -0.006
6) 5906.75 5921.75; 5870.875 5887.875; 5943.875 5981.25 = -0.012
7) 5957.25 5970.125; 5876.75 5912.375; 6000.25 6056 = -0.117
